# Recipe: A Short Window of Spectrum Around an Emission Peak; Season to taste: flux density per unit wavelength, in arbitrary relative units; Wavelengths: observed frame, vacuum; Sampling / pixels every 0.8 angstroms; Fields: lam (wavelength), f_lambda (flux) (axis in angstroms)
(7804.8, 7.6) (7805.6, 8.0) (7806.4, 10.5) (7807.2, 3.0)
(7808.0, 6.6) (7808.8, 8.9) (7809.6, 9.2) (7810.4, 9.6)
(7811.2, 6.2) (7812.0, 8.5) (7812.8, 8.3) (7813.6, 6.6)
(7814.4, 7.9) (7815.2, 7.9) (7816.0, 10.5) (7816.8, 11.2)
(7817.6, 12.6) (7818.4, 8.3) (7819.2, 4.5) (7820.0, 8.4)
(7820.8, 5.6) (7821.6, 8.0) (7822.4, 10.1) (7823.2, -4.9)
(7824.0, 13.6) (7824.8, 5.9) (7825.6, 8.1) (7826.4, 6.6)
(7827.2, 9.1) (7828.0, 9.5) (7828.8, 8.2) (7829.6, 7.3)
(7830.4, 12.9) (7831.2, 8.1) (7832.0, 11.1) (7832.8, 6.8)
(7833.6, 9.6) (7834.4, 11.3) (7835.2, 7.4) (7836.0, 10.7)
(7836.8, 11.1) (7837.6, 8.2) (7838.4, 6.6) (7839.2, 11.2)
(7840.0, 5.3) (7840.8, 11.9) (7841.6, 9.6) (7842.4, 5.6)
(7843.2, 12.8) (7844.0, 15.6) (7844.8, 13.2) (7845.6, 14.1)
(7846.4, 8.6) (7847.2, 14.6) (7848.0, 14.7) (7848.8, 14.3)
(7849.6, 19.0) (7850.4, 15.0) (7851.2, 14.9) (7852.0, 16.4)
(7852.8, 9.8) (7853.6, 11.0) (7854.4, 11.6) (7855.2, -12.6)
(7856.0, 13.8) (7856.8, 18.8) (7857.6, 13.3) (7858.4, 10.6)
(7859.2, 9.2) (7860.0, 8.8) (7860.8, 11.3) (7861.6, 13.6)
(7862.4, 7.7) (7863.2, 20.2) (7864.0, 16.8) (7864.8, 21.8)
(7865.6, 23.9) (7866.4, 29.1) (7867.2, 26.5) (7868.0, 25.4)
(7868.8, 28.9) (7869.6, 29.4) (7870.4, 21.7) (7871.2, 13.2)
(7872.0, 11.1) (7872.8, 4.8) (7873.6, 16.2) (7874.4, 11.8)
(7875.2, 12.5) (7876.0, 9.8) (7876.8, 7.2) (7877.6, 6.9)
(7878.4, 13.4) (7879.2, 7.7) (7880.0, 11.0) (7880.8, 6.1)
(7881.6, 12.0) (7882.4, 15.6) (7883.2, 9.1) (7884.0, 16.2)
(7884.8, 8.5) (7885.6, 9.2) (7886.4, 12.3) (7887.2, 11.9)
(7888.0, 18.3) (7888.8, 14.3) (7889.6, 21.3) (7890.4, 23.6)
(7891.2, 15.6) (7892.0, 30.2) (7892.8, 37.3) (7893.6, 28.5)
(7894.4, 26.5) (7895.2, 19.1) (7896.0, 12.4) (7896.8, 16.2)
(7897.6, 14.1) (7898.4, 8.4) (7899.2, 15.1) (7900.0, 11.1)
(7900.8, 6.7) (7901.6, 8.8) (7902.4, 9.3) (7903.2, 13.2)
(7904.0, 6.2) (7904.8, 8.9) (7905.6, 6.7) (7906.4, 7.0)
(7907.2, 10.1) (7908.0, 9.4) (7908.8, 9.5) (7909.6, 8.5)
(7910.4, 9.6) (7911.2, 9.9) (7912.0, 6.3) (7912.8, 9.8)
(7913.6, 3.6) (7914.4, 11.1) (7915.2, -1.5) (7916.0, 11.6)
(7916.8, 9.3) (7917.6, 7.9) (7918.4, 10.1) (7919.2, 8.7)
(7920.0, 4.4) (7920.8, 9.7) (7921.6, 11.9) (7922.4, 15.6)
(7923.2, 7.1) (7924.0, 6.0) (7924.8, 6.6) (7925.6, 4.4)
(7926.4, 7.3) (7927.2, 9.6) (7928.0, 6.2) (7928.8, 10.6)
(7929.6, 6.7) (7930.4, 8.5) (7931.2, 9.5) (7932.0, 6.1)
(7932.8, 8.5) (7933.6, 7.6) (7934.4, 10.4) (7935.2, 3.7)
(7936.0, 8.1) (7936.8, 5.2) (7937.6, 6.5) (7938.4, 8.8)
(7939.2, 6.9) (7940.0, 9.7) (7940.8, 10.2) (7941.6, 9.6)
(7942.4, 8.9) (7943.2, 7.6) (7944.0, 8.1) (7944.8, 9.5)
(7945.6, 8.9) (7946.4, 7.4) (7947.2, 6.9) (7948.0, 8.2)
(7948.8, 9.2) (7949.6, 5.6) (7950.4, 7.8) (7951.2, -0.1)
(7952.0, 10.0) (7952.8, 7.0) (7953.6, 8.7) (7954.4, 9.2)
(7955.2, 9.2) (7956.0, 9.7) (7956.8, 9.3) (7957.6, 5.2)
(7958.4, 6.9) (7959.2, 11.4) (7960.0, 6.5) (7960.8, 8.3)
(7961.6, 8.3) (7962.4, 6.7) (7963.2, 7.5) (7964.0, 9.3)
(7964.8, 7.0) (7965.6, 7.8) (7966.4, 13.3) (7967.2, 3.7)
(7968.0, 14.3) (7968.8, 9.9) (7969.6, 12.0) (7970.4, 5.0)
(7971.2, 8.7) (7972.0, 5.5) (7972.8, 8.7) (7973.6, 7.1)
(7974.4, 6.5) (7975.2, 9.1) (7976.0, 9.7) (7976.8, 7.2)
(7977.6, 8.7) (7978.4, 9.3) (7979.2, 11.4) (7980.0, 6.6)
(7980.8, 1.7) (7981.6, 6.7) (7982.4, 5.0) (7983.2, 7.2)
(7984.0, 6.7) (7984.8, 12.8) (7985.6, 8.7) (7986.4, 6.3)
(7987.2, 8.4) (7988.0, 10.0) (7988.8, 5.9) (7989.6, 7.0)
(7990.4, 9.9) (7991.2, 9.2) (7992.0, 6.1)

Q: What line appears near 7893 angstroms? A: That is [N II]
